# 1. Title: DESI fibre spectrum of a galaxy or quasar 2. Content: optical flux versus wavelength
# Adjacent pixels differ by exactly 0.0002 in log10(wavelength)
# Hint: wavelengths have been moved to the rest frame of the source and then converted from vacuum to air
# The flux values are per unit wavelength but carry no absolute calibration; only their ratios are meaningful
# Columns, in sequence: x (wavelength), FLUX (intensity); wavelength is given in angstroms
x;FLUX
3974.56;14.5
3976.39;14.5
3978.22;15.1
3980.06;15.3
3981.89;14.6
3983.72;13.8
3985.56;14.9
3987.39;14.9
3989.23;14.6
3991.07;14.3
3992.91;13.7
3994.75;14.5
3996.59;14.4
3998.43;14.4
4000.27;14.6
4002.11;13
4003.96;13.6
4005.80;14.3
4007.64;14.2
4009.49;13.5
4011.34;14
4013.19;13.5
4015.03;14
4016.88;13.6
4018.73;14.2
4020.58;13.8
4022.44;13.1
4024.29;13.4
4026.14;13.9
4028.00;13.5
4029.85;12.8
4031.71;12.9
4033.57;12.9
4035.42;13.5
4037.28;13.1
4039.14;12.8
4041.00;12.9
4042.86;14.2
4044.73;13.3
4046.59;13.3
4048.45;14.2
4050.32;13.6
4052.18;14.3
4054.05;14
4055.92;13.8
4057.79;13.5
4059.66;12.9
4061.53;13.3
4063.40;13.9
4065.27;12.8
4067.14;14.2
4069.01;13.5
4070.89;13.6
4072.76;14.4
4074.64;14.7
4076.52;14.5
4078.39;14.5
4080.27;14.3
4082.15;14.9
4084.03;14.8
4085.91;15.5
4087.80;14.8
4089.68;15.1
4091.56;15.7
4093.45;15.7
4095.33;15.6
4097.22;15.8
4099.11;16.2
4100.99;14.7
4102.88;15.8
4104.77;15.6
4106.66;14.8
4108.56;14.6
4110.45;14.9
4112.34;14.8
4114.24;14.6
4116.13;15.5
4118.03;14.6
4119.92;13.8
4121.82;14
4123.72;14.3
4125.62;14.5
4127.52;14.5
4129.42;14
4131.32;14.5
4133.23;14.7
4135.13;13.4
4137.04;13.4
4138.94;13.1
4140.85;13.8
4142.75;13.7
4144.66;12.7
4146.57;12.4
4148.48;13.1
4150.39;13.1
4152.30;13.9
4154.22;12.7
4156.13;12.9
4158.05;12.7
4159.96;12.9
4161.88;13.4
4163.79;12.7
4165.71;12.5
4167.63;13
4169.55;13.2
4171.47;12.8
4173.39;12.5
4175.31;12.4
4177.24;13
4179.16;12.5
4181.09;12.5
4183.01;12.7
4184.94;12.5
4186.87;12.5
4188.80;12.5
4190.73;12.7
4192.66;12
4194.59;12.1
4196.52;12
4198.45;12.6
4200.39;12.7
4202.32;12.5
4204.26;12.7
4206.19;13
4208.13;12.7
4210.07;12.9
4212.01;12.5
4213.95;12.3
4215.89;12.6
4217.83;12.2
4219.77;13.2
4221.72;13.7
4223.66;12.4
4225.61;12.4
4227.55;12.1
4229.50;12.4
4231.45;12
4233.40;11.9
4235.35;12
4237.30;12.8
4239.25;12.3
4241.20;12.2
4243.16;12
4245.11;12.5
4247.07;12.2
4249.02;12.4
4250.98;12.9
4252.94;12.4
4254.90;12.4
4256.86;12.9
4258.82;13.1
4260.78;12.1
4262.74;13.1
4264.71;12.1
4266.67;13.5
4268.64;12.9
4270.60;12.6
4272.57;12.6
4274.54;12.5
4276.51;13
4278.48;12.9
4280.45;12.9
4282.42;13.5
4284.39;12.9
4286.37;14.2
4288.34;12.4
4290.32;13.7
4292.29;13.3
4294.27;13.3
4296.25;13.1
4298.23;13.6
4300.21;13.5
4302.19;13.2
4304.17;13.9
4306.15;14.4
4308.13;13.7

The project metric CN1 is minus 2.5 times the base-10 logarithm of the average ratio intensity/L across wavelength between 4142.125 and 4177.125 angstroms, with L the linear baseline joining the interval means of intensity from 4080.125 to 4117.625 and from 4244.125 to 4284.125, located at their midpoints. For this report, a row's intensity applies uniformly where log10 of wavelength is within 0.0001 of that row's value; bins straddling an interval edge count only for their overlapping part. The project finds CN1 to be 0.11 mag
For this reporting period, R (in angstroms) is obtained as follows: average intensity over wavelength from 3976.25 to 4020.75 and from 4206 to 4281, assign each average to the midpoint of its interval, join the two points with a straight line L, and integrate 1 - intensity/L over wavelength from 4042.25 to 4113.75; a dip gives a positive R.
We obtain -4.2 angstroms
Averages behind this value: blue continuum 14.2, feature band 14.5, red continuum 12.6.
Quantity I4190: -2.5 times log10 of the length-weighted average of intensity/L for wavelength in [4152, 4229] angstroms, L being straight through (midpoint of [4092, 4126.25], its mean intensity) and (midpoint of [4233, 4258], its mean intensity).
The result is 0.06 mag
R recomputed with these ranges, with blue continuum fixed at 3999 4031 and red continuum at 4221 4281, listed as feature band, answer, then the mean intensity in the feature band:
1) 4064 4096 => -2.92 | 14.6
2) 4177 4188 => 0.25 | 12.6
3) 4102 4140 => -3.67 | 14.5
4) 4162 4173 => 0.08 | 12.9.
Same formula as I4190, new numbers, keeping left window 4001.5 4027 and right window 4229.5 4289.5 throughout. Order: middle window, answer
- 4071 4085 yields -0.085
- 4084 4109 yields -0.152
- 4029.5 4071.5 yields 0.009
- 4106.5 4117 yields -0.121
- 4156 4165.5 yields 0.016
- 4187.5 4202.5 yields 0.046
